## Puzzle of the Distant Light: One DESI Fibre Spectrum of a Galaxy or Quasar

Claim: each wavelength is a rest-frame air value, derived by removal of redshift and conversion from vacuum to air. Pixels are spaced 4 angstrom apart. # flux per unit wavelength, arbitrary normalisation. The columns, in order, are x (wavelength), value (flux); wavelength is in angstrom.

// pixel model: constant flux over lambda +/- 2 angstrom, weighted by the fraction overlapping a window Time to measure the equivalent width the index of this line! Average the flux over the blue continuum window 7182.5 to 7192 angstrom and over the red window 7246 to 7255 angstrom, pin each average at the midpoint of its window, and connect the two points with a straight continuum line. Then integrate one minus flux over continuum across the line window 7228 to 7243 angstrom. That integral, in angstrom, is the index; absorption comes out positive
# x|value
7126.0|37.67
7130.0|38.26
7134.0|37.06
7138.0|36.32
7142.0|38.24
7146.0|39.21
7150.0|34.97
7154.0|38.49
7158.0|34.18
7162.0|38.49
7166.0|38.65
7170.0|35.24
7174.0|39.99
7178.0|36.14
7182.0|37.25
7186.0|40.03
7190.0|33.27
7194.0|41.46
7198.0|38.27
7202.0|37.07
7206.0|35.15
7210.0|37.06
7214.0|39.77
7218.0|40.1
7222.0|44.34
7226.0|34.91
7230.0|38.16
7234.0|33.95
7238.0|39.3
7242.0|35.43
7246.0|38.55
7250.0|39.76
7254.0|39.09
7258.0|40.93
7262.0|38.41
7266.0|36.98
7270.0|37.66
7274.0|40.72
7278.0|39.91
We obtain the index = 0.7 angstrom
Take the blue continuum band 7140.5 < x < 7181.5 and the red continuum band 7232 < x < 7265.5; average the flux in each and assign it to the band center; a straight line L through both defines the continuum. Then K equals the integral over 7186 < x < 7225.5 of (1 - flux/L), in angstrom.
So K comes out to -0.7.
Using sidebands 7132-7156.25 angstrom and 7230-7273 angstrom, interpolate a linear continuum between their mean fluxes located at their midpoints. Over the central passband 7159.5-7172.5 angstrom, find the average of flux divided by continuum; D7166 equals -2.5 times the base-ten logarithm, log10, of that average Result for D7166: 0.002 mag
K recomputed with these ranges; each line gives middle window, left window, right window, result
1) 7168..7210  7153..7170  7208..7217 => 0.6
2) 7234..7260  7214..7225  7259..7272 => 0.5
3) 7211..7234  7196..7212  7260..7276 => -1.0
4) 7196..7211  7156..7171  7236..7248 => 0.2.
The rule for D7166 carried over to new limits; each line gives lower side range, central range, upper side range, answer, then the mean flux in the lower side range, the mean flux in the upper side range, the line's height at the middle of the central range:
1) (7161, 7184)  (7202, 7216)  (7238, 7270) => 0.020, 37.6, 38.5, 38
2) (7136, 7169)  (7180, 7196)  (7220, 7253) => -0.011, 37.3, 38.1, 37.6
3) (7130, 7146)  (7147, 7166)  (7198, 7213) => 0.015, 37.6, 36.9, 37.4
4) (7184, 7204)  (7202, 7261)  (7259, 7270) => -0.008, 38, 38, 38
